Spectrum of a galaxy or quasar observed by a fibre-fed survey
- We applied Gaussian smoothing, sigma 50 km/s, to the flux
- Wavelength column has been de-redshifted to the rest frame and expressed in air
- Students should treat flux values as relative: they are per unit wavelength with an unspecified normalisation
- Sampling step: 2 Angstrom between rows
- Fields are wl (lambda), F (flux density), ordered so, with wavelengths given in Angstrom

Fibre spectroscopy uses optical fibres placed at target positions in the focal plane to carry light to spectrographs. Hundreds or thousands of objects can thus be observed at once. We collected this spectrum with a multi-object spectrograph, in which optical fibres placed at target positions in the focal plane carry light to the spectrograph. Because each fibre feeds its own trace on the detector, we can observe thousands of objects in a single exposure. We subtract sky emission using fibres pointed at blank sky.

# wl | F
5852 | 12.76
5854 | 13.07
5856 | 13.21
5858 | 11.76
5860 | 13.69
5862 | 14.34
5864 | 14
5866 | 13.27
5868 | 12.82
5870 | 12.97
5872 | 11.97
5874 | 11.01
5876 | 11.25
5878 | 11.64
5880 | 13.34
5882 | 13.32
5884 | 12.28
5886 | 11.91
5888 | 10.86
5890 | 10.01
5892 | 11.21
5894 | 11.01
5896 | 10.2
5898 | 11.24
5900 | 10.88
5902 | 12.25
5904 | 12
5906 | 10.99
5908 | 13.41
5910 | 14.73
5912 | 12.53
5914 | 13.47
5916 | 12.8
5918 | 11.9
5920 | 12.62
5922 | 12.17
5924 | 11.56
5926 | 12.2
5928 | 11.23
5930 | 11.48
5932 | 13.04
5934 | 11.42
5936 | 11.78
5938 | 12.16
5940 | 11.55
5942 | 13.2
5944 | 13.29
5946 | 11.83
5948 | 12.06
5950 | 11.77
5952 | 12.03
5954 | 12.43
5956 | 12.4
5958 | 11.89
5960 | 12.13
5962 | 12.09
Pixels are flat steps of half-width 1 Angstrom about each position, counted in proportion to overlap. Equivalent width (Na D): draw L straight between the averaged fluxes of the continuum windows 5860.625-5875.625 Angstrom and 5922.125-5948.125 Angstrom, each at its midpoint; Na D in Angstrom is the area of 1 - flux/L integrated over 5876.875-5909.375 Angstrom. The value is 2.3 Angstrom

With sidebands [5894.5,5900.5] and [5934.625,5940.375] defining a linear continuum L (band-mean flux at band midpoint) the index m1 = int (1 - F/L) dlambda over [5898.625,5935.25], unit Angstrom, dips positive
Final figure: -3.12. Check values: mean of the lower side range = 10.8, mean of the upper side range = 11.8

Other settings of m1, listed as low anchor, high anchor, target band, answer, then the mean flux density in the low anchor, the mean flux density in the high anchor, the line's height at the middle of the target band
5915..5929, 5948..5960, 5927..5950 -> 0.0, 12.1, 12.1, 12.1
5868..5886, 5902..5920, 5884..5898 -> 1.6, 12.2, 12.7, 12.4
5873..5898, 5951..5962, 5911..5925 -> -0.8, 11.5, 12.2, 11.8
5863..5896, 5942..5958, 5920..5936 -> 0.4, 12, 12.3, 12.2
